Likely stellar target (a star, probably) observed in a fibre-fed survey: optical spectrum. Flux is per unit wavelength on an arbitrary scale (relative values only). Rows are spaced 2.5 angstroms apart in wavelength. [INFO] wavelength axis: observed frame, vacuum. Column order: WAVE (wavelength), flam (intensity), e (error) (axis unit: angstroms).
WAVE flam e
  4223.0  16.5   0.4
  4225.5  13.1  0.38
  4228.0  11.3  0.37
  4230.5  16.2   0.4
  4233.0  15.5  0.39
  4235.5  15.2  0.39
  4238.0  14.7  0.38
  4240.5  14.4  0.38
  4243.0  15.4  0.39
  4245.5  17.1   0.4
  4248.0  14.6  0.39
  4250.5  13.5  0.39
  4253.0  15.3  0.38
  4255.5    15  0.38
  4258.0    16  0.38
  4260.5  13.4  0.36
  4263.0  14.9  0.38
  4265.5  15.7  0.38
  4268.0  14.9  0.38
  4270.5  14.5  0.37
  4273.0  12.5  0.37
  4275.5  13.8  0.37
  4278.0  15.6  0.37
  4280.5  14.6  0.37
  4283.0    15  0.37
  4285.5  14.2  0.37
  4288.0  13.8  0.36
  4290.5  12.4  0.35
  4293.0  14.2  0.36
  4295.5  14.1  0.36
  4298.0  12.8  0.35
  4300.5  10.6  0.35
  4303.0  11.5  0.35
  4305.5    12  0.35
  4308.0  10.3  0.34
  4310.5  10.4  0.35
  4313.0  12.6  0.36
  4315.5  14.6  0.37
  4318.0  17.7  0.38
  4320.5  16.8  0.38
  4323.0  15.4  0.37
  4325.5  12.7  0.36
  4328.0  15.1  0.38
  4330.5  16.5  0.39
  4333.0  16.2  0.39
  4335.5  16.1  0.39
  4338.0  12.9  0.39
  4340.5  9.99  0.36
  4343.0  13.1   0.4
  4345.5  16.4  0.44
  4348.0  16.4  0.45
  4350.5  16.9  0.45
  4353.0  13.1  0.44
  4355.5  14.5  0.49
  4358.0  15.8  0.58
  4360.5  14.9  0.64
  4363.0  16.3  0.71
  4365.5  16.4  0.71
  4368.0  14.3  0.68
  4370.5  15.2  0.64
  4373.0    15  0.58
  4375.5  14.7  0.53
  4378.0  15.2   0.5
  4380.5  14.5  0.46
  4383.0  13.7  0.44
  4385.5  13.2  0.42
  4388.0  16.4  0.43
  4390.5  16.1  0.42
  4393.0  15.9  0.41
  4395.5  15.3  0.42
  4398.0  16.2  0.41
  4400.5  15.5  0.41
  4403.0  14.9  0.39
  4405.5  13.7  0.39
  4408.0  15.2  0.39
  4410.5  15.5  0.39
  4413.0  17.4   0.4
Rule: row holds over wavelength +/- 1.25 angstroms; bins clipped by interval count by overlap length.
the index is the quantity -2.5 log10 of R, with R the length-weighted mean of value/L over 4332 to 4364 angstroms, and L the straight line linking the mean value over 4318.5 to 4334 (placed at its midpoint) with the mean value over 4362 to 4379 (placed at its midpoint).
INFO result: 0.04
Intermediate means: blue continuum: 15.5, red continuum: 15.3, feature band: 14.8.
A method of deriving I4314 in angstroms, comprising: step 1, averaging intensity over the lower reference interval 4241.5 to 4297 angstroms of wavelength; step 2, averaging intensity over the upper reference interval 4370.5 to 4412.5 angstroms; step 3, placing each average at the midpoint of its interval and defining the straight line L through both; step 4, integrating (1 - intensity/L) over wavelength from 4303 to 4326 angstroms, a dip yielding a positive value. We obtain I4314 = 1.9 angstroms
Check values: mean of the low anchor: 14.6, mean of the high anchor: 15.1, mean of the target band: 13.5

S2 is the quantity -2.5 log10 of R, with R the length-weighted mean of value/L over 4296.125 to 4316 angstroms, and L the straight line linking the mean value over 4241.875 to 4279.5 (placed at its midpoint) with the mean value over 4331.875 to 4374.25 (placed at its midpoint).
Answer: 0.25 mag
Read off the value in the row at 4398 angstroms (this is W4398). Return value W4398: 16.2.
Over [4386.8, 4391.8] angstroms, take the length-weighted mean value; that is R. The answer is 16.2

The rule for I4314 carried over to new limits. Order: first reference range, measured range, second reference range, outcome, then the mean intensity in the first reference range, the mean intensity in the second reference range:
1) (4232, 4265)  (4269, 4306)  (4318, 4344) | 3.40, 15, 14.6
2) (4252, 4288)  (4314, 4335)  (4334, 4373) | -1.20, 14.6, 14.8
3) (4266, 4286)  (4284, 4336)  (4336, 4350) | 1.66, 14.4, 14.1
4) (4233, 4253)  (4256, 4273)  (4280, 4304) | -0.54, 15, 13.3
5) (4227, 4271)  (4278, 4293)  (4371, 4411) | 0.79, 14.9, 15.1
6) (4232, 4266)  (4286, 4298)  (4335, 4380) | 1.10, 15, 14.8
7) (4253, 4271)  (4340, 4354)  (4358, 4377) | 0.61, 15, 15.3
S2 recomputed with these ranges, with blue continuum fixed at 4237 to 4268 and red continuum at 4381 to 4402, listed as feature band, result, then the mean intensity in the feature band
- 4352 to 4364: 0.02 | 14.9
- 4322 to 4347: 0.05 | 14.4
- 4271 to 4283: 0.06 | 14.2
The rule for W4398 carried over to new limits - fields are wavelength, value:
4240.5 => 14.4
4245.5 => 17.1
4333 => 16.2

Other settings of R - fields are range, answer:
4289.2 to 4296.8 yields 13.6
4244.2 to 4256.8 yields 15.1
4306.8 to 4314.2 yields 11.1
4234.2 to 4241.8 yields 14.8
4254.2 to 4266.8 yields 15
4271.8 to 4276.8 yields 13.2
